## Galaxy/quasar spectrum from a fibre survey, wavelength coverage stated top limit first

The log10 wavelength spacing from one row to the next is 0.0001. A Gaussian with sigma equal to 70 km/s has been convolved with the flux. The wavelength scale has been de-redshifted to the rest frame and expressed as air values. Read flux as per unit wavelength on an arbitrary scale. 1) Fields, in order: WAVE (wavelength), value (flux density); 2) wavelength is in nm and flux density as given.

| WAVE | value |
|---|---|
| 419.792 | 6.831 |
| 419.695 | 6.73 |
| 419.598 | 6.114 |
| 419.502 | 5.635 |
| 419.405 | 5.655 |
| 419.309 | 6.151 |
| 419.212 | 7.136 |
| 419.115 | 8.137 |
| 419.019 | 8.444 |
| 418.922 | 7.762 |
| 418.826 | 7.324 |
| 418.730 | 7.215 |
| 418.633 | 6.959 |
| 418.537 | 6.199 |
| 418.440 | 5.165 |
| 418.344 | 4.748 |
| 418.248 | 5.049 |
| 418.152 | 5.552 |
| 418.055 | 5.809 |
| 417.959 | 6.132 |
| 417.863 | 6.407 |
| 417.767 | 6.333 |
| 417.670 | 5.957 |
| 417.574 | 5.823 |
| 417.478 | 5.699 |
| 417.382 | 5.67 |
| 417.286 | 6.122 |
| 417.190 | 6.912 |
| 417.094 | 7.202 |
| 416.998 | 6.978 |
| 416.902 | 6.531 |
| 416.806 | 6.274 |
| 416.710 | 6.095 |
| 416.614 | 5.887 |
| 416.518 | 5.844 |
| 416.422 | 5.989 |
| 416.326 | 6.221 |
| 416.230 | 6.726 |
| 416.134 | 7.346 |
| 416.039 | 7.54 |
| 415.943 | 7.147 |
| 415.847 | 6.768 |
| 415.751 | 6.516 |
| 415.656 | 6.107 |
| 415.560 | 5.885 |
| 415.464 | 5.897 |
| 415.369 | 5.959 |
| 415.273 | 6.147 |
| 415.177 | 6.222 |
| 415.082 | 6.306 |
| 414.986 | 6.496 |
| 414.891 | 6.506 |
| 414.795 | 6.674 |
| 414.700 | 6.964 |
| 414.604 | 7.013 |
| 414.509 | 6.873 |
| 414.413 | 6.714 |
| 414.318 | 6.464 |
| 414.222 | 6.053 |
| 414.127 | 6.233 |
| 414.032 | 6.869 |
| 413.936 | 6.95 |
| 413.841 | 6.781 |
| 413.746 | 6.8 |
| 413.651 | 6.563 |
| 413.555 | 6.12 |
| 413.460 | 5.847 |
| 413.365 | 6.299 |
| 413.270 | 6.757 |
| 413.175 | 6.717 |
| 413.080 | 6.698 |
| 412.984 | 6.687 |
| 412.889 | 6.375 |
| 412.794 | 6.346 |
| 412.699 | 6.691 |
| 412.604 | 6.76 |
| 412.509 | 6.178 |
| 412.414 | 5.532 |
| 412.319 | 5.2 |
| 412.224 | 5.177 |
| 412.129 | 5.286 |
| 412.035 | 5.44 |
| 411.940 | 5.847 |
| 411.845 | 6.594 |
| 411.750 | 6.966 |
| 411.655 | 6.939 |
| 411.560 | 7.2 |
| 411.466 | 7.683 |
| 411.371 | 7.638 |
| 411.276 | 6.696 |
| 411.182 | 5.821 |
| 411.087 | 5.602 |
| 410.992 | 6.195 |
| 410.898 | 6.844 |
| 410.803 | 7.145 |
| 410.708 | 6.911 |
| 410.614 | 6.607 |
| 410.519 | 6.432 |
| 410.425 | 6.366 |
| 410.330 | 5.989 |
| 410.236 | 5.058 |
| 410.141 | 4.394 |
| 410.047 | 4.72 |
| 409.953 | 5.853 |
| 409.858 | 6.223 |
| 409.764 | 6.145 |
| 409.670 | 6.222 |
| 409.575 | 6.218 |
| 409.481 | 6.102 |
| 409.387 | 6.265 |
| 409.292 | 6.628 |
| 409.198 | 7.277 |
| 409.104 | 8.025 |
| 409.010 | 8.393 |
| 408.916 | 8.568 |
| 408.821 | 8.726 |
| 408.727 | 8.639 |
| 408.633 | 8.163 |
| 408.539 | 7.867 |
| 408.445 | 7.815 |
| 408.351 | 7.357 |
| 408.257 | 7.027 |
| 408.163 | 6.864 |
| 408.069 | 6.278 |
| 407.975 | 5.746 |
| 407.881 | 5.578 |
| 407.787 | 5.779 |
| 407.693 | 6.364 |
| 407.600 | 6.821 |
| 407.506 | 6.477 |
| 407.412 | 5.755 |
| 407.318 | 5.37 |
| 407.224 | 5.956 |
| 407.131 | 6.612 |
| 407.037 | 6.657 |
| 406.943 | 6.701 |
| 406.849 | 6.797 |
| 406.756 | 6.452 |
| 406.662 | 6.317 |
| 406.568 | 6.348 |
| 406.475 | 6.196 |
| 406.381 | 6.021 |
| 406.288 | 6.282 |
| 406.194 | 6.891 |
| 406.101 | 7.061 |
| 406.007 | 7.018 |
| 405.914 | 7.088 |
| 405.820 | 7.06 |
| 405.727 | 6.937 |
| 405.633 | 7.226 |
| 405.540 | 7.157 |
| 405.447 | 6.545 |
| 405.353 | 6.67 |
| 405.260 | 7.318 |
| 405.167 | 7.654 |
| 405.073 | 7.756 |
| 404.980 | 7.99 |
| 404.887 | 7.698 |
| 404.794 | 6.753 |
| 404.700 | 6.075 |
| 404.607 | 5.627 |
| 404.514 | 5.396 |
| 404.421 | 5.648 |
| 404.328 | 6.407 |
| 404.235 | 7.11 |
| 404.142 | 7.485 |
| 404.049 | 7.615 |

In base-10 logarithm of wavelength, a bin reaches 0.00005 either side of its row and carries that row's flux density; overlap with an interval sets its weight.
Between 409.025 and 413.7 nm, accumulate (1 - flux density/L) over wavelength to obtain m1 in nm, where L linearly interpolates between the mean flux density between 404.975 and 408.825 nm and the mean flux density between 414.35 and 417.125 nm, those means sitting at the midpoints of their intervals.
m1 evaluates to 0.232 nm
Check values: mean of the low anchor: 6.81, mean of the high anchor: 6.51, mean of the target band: 6.33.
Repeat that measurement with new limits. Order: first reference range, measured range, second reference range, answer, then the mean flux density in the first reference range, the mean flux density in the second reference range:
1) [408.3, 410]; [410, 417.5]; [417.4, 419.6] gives 0.444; 7.25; 6.32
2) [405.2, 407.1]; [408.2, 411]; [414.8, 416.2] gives -0.067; 6.74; 6.5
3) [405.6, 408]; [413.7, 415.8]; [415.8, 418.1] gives -0.023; 6.44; 6.39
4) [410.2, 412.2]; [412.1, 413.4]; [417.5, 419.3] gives 0.046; 6.44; 6.43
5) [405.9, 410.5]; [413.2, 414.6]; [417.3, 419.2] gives -0.019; 6.6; 6.35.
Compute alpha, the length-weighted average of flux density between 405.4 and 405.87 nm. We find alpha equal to 6.98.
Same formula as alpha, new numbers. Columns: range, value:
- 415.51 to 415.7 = 5.97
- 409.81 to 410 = 6.04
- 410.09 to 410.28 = 4.72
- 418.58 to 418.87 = 7.15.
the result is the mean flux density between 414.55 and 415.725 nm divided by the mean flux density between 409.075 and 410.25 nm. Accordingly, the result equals 1.0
